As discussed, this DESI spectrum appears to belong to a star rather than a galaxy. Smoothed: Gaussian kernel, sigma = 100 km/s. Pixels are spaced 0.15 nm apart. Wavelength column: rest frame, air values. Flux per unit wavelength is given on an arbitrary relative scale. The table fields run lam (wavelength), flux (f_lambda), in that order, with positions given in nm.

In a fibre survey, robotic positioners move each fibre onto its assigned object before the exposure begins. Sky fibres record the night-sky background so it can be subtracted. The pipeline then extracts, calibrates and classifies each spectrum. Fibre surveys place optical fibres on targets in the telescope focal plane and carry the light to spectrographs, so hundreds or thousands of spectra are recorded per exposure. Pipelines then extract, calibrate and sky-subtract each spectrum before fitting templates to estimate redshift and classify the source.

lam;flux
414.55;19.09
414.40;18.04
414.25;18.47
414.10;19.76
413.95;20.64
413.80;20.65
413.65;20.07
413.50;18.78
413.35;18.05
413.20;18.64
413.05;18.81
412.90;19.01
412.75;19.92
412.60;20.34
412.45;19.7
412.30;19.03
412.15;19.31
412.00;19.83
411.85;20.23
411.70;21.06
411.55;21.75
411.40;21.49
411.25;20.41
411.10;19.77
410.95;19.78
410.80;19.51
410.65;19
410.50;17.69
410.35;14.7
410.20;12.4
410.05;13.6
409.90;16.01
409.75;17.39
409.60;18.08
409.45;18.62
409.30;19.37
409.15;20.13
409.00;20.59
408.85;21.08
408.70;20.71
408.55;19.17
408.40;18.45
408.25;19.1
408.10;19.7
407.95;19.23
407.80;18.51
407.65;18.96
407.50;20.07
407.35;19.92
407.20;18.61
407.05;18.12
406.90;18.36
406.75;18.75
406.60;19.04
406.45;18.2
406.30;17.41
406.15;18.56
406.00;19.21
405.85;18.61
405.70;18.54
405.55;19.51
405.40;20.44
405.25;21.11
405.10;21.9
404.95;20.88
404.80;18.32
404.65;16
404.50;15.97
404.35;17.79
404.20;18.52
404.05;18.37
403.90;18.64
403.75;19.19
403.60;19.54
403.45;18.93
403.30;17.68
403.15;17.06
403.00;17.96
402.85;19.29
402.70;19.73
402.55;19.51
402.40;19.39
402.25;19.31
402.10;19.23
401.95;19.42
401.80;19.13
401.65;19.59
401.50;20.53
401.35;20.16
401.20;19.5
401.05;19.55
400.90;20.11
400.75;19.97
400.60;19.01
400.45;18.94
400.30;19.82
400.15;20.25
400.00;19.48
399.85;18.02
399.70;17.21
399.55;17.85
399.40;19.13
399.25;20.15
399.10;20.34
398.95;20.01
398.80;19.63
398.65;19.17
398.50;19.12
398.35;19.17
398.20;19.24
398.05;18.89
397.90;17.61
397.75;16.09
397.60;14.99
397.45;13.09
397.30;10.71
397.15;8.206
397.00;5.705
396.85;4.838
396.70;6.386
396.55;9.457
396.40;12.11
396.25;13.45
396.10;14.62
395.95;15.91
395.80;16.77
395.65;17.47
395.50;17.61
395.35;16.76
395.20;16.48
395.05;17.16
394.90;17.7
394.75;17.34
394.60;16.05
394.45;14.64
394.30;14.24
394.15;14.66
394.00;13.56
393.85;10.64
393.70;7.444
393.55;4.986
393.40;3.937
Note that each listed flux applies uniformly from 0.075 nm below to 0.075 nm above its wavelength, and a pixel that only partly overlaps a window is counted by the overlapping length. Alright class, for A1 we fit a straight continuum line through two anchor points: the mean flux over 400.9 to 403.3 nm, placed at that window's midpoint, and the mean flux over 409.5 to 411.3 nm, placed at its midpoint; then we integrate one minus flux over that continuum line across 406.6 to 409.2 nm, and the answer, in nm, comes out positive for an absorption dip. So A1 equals -0.21 nm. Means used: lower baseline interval 19.3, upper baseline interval 17.3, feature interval 19.4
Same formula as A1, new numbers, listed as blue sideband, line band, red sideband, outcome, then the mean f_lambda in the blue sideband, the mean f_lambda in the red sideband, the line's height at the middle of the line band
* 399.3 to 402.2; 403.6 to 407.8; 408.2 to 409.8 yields 0.11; 19.3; 19.4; 19.3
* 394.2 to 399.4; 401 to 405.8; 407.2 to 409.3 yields -0.34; 15.4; 19.6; 17.8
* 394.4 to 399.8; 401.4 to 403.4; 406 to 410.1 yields -0.23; 15.6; 18.8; 17.1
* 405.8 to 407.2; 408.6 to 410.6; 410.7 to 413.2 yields 0.16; 18.5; 19.9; 19.3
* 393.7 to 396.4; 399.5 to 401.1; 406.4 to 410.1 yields -0.23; 15.3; 18.8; 16.7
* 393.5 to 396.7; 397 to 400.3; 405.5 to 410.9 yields -0.43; 14.1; 18.5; 15.3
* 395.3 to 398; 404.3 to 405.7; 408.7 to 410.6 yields -0.28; 12.9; 17.6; 15.9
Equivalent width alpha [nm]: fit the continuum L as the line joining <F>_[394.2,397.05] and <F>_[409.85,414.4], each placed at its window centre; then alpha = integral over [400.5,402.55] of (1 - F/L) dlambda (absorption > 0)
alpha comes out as -0.50 nm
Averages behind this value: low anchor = 14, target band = 19.6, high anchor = 18.9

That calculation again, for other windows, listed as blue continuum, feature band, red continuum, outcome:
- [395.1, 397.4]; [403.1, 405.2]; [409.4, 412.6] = -0.37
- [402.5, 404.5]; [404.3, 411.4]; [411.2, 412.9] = 0.25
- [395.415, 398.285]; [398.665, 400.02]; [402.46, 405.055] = -0.35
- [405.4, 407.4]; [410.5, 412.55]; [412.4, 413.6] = -0.10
